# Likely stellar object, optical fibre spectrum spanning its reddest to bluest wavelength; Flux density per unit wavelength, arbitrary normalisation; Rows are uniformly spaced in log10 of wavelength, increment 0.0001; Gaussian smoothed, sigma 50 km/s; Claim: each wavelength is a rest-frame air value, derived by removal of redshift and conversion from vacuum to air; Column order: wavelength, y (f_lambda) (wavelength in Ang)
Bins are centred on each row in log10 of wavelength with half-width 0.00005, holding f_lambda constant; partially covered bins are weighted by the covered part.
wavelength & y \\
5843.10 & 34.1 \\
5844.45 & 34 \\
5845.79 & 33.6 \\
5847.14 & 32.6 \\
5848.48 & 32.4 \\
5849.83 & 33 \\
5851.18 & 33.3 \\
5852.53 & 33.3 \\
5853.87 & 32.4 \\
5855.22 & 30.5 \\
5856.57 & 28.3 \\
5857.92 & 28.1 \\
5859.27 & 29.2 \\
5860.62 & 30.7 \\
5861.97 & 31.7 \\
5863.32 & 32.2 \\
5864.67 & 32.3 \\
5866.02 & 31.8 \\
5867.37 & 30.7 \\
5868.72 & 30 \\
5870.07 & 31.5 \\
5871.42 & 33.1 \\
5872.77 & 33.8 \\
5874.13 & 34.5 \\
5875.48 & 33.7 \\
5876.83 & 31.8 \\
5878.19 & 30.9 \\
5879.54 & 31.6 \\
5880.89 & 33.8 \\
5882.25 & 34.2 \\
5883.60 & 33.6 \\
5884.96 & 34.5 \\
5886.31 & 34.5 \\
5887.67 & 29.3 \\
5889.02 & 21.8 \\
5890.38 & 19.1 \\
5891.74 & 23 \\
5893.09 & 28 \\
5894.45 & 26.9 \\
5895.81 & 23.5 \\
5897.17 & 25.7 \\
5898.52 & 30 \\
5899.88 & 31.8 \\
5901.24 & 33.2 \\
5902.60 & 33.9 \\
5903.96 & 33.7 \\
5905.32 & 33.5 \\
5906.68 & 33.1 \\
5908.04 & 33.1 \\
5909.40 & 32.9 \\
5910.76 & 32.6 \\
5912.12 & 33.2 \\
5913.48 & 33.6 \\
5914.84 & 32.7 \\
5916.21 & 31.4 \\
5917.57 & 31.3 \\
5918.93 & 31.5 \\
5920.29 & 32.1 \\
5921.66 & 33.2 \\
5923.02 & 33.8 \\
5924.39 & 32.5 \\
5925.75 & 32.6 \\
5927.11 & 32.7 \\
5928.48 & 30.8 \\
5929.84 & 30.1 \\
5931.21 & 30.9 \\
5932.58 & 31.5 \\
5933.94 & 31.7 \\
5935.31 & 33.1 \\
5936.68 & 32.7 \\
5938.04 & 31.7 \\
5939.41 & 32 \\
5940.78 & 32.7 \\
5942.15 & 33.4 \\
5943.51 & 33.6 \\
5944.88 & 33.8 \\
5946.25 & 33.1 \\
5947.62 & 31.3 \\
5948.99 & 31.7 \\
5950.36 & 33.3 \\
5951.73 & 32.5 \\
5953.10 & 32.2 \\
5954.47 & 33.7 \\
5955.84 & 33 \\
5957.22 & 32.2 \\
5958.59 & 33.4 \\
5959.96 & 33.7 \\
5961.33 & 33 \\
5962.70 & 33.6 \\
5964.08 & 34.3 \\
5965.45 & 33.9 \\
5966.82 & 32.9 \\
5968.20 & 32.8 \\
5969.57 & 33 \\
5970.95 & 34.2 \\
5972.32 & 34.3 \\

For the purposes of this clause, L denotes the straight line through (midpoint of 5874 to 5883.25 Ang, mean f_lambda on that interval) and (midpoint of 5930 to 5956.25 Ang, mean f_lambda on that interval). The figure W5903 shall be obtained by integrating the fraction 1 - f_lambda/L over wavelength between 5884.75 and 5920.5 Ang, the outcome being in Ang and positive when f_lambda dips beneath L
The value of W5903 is 2.7 Ang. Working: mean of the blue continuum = 32.9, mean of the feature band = 30.3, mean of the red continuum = 32.5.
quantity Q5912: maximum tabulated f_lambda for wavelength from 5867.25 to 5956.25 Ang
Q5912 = 34.5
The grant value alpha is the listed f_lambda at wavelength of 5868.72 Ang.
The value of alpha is 30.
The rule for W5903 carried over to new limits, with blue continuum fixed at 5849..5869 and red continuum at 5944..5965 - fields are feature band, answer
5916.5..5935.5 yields 0.3 Ang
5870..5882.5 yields -0.6 Ang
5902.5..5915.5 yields -0.4 Ang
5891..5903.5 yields 1.3 Ang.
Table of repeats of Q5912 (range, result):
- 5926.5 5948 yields 33.8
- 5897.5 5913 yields 33.9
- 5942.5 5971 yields 34.3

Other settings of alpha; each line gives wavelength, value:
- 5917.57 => 31.3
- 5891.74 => 23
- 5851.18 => 33.3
